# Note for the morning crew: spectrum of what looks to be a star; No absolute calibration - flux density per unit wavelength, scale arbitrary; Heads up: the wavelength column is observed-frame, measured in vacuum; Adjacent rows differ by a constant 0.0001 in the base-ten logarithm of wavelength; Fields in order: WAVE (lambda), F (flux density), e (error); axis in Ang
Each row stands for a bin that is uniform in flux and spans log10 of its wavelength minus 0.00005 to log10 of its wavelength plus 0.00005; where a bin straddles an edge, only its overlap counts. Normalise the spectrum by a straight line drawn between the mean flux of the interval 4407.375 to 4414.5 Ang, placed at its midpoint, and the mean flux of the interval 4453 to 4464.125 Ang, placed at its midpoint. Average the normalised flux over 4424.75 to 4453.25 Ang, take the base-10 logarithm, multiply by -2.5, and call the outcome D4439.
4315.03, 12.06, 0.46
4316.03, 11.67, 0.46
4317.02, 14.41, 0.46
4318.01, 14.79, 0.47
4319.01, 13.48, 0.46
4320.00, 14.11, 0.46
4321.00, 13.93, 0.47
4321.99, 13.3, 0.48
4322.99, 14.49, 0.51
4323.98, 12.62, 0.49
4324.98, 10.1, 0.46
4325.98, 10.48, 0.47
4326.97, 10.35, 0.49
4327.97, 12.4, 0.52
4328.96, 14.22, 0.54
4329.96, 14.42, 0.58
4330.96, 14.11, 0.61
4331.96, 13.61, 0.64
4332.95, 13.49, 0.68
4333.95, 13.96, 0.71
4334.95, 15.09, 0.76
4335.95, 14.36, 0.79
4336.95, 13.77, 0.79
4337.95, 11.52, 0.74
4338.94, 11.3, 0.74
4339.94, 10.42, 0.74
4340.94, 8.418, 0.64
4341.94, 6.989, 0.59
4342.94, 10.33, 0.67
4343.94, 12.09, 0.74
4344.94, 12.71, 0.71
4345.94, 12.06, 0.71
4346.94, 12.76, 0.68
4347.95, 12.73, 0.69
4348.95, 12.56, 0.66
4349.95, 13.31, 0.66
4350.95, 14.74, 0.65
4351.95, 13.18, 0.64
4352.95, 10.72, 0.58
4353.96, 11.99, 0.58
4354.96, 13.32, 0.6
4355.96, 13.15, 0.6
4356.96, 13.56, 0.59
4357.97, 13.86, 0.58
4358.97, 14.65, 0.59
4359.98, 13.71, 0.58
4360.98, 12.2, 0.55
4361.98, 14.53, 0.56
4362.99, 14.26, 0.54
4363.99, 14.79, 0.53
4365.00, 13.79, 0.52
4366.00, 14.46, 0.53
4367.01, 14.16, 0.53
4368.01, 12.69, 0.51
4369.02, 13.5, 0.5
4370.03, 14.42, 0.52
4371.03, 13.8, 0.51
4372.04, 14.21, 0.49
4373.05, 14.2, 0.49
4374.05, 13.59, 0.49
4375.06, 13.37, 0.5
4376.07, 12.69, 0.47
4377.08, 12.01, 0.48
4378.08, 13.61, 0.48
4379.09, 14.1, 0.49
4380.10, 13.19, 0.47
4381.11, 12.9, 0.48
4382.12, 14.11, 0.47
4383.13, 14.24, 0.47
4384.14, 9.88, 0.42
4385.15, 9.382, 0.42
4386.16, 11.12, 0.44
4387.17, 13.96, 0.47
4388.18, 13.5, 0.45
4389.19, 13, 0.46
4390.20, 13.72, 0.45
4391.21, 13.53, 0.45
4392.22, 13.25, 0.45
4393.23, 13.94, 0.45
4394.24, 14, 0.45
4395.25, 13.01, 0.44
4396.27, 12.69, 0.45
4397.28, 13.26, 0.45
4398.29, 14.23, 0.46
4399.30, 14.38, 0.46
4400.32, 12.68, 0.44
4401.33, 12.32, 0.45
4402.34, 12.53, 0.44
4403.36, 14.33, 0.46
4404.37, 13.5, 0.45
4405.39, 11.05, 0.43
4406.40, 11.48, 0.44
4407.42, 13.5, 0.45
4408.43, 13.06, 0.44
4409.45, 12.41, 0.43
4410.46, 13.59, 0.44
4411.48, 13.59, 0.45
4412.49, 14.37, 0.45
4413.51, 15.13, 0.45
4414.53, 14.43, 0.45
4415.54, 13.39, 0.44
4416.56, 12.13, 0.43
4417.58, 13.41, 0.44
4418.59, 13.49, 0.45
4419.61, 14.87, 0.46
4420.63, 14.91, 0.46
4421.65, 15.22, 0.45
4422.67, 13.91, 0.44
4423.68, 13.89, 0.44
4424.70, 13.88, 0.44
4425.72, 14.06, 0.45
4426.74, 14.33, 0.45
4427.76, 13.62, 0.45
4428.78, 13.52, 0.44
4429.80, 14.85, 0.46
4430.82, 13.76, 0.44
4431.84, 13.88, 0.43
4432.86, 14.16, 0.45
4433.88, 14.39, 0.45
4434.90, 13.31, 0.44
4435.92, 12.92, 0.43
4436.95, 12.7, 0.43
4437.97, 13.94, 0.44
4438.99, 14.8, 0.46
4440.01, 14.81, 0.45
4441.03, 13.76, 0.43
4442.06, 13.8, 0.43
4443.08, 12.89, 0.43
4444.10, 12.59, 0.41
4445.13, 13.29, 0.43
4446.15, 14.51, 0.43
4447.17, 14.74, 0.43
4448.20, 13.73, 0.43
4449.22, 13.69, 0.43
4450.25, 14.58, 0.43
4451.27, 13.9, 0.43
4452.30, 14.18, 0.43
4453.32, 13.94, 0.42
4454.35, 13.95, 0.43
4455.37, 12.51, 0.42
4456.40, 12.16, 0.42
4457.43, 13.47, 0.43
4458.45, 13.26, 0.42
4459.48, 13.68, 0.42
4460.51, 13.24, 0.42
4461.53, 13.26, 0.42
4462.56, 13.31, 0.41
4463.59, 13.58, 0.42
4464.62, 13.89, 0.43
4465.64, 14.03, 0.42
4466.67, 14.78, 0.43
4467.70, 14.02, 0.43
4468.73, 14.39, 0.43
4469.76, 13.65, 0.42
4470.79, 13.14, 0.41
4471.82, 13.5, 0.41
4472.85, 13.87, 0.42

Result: -0.03 mag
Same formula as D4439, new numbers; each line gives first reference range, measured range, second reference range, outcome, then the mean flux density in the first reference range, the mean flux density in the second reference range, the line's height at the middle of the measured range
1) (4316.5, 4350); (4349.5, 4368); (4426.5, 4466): -0.06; 12.6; 13.7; 12.8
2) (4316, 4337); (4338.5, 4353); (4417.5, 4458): 0.16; 13.4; 13.9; 13.4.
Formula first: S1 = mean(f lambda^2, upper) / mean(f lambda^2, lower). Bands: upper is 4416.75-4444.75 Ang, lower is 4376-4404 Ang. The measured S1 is 1.08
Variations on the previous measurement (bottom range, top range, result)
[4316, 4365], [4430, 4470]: 1.12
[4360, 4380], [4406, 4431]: 1.03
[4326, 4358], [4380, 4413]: 1.07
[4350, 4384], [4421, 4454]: 1.06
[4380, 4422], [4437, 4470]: 1.06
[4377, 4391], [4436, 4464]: 1.10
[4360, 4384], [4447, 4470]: 1.05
